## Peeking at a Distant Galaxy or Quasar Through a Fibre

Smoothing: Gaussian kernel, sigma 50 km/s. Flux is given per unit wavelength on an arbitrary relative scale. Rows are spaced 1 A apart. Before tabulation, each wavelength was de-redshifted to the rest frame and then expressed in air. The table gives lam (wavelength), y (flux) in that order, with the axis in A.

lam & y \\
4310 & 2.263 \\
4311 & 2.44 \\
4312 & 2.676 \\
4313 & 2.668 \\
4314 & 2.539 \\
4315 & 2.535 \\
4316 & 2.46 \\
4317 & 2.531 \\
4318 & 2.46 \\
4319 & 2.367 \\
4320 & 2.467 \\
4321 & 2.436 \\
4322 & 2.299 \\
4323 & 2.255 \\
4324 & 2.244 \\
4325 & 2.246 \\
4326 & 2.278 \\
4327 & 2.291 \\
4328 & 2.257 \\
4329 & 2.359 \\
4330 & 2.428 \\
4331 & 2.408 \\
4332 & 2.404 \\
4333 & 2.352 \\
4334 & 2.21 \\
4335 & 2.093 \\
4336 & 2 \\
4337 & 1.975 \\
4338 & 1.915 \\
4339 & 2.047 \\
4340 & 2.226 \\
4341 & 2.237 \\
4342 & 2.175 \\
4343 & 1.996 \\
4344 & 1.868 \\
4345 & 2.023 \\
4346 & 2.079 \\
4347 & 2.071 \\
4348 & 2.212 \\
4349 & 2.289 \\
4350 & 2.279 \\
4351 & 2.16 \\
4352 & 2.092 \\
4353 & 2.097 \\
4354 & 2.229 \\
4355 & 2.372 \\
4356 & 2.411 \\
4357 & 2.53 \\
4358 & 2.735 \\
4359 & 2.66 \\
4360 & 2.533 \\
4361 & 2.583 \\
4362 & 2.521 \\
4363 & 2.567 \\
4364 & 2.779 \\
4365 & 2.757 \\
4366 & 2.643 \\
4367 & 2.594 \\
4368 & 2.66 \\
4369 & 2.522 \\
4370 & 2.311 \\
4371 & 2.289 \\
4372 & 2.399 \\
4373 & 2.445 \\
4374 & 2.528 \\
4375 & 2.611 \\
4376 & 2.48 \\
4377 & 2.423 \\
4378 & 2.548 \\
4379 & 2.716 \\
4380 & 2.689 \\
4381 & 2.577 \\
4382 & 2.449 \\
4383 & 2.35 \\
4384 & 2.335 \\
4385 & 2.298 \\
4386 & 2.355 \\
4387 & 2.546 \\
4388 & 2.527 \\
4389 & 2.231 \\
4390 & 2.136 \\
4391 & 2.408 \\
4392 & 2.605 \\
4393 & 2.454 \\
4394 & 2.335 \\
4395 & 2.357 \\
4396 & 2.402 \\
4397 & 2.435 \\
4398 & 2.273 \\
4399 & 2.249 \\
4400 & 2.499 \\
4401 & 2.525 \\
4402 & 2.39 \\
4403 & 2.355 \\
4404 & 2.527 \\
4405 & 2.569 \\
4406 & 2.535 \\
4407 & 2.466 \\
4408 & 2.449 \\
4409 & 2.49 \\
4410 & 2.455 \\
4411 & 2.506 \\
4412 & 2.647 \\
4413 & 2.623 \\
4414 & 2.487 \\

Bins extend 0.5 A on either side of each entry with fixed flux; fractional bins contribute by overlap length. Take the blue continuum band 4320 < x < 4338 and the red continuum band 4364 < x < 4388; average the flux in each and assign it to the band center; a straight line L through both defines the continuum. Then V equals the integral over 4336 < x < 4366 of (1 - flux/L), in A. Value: 1.1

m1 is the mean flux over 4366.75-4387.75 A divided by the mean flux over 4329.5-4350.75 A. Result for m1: 1.2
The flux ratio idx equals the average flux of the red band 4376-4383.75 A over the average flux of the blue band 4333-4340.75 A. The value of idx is 1.2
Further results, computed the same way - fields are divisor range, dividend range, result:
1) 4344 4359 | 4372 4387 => 1.10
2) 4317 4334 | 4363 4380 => 1.09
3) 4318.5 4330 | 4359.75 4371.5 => 1.10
